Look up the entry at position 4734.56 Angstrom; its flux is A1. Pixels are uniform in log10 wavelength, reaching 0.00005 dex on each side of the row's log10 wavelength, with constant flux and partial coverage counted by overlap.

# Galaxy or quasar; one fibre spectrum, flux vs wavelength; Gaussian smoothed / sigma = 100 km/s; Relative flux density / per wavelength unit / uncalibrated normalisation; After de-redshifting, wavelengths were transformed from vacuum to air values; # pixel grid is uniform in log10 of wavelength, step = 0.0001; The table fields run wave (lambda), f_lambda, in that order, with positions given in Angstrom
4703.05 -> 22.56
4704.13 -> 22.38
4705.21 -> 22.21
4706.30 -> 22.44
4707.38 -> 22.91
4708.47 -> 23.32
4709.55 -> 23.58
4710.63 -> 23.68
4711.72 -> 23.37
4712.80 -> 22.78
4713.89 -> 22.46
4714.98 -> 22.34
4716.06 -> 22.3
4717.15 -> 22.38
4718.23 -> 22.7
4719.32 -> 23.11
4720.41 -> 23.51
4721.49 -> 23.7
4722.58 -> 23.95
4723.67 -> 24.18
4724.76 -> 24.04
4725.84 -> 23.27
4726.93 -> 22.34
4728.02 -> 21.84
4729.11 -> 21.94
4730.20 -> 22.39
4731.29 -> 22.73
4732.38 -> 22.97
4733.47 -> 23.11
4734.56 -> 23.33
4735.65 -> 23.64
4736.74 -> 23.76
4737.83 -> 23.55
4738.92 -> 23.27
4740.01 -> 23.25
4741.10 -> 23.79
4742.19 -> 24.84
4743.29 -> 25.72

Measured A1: 23.33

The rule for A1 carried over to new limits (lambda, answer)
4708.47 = 23.32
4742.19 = 24.84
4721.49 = 23.7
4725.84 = 23.27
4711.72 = 23.37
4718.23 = 22.7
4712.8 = 22.78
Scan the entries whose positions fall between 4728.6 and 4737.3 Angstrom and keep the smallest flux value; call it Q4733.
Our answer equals 21.94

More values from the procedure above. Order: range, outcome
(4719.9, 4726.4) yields 23.27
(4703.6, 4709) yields 22.21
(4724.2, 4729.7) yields 21.84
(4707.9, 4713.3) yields 22.78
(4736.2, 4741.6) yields 23.25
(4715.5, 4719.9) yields 22.3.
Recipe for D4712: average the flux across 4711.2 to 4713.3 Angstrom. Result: 23.1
